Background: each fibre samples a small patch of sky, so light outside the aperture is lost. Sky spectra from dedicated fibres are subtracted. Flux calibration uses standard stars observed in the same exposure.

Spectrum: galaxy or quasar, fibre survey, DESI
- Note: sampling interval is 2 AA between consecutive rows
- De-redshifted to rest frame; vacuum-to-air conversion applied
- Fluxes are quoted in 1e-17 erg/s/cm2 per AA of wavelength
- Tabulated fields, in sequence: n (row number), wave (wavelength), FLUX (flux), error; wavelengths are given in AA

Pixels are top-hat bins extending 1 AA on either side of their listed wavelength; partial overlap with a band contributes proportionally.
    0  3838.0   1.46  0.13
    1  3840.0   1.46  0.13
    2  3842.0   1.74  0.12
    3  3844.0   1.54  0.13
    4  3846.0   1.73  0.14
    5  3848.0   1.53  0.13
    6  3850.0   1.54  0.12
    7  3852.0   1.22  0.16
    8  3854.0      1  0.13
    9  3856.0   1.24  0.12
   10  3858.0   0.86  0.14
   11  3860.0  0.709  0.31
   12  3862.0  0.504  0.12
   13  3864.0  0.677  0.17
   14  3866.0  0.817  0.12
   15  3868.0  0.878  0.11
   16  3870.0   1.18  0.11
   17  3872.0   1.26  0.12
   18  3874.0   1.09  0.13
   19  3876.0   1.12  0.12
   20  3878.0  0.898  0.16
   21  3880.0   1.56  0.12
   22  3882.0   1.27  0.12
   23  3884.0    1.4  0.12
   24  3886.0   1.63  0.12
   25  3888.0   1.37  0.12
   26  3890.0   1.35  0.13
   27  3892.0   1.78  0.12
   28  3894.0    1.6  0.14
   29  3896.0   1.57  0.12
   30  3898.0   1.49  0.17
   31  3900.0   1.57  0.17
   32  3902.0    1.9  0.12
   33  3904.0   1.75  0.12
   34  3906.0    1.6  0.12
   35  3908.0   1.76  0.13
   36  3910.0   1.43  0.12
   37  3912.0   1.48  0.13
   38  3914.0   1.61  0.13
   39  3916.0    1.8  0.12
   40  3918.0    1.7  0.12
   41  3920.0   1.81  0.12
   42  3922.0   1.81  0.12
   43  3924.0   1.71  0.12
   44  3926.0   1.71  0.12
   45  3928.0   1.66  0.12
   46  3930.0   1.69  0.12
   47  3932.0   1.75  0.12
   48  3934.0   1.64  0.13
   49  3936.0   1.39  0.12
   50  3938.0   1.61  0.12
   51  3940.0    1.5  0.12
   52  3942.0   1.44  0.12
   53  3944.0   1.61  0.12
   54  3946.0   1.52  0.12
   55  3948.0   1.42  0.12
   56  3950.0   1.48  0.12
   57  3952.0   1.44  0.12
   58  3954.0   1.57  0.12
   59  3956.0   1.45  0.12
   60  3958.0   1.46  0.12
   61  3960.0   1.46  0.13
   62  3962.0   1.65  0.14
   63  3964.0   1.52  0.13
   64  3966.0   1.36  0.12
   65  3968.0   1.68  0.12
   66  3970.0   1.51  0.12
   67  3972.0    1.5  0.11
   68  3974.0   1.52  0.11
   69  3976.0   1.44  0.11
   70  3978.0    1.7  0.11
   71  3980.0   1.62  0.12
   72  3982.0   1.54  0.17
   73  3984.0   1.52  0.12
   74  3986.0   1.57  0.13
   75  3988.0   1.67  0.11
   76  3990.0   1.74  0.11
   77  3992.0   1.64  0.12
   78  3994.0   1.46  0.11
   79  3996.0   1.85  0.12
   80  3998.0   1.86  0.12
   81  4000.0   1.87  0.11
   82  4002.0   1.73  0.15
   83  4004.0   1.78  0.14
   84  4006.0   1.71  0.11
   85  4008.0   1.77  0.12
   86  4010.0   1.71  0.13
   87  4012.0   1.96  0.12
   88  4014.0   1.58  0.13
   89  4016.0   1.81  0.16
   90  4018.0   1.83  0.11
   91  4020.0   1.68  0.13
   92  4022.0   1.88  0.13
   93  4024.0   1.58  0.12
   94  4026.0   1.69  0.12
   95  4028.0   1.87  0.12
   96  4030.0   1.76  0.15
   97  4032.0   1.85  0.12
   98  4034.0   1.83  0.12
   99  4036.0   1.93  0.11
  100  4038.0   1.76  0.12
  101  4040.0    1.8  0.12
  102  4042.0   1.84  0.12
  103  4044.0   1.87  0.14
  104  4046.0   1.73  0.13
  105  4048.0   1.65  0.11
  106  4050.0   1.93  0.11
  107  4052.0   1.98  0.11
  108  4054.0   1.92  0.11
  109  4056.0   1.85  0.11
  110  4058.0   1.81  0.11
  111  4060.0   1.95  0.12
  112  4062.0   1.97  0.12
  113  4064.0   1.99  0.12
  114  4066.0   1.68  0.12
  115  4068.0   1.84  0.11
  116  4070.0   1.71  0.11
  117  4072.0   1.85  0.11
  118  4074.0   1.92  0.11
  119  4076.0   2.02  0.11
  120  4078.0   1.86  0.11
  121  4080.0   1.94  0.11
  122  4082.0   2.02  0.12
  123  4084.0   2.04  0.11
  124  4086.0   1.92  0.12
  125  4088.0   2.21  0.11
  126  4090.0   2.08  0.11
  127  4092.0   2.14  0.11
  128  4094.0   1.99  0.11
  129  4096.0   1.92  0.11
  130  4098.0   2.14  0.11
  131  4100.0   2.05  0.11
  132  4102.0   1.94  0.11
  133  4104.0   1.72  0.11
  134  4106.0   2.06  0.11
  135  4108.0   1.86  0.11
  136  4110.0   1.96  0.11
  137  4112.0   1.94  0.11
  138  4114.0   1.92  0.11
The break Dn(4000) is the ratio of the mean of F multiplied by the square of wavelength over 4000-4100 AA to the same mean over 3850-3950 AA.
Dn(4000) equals 1.42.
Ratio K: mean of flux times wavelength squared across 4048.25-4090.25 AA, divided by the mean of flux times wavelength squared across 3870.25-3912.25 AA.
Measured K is 1.43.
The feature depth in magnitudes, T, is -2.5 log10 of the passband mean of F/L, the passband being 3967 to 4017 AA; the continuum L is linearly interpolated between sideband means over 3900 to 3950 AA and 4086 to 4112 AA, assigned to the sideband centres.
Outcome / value 0.067 mag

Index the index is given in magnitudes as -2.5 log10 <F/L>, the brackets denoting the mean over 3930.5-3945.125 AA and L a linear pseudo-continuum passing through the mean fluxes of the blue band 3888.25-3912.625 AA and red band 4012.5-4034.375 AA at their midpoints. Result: 0.06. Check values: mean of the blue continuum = 1.6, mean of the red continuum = 1.76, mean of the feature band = 1.57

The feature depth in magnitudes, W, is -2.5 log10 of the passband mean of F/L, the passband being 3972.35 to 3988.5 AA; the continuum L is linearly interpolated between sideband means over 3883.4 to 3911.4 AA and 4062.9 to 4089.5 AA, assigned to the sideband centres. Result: 0.12 mag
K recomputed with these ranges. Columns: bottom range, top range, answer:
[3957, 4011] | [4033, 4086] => 1.20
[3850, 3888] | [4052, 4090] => 1.95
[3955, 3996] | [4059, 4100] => 1.33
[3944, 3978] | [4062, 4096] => 1.37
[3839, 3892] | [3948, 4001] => 1.36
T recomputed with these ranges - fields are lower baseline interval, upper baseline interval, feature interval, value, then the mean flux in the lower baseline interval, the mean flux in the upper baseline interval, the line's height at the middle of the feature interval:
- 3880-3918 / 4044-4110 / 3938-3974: 0.12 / 1.58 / 1.93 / 1.69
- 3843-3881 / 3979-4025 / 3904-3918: -0.22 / 1.12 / 1.71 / 1.33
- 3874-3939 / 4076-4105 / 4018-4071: 0.04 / 1.57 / 2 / 1.89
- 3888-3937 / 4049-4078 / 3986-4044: 0.03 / 1.64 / 1.89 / 1.81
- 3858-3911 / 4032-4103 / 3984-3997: 0.01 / 1.31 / 1.92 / 1.66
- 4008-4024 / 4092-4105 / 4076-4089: -0.04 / 1.77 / 1.97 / 1.93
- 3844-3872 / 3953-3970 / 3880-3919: -0.24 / 1.09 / 1.52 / 1.26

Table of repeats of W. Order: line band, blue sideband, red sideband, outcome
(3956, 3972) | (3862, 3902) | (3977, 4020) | 0.05 mag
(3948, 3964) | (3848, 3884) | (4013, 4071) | -0.03 mag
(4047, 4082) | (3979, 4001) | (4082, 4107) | 0.02 mag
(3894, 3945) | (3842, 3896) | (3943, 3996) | -0.18 mag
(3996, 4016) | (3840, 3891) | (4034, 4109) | -0.06 mag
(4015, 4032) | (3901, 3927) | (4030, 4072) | 0.03 mag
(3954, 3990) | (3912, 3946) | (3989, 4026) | 0.10 mag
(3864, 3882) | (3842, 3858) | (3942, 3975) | 0.29 mag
